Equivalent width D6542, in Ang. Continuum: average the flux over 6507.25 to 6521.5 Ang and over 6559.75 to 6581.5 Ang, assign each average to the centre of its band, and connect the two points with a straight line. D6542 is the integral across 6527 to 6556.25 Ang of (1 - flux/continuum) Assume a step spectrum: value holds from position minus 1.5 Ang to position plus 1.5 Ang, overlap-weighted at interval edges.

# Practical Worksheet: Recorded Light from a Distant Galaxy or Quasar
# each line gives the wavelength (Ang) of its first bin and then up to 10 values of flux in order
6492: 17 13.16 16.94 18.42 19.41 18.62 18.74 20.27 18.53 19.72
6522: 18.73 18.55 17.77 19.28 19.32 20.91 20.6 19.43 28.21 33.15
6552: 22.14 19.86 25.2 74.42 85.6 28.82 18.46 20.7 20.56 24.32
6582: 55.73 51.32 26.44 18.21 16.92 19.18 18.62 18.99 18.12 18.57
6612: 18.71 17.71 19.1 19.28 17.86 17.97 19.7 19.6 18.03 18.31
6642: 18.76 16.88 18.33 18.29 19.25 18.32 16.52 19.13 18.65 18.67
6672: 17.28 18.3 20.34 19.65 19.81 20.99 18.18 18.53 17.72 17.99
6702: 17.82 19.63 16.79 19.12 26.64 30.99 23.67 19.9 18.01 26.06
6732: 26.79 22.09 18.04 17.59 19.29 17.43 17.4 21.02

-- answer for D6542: 6.9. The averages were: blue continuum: 19.2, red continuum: 39.3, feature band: 22.2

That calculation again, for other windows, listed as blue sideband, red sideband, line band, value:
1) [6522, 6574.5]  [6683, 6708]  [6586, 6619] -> 7.1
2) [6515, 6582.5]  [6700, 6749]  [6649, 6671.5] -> 5.0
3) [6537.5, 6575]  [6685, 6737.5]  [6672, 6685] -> 2.4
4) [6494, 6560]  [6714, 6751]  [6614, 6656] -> 5.4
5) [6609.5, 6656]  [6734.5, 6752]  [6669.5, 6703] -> -0.5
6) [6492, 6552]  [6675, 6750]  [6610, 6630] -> 1.7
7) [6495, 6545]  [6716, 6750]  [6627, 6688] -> 5.6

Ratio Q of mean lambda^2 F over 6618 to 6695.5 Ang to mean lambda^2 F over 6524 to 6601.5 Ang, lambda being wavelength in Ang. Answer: 0.67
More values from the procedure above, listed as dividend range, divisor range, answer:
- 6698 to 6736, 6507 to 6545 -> 1.20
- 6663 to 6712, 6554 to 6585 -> 0.51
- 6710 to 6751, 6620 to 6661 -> 1.21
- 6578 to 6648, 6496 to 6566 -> 0.87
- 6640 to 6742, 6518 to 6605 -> 0.75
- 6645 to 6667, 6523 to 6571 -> 0.64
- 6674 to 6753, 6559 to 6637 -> 0.78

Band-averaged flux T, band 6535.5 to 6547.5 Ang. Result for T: 22.3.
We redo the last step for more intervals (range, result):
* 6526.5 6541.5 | 19.6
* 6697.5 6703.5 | 17.9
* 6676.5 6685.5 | 19.9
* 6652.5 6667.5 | 18.4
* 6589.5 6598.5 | 18.1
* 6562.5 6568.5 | 57.2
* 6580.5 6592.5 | 37.9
